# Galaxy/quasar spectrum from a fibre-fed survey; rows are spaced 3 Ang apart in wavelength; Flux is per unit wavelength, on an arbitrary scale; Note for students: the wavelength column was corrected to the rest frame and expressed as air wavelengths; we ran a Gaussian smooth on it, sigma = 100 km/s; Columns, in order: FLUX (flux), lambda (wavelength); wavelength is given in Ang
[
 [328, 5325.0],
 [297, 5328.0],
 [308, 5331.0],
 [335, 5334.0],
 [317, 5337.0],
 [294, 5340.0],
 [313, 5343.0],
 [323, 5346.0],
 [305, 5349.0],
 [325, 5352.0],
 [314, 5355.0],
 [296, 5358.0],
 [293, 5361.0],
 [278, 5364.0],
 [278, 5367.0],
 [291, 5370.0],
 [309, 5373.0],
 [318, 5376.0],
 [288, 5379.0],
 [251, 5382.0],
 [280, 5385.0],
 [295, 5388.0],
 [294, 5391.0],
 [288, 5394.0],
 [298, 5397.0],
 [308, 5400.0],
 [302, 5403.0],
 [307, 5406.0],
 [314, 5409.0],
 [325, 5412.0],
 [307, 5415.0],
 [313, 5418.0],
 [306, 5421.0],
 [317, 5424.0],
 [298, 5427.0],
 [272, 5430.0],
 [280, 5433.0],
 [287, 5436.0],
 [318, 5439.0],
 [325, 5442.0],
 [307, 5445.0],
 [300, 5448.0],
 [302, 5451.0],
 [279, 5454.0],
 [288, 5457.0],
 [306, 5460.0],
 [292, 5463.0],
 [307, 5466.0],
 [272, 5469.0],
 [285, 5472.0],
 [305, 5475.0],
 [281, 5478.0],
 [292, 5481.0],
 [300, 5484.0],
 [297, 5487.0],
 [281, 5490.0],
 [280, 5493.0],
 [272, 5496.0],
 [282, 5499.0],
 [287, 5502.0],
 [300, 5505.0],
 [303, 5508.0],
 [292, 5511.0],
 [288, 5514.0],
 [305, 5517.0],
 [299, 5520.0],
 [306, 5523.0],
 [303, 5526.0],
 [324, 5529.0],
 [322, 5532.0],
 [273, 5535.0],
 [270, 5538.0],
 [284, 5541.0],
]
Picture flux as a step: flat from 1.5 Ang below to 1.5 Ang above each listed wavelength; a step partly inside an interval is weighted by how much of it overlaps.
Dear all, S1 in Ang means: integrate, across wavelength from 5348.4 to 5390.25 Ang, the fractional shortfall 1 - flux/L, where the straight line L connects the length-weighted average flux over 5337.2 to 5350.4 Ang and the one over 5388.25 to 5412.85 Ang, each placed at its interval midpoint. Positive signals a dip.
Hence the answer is 1.7 Ang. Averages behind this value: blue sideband 310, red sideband 303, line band 294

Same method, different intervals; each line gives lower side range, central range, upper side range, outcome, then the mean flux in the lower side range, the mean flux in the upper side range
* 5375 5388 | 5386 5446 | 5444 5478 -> -2.99 Ang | 284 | 294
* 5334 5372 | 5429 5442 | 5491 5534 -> 0.26 Ang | 304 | 297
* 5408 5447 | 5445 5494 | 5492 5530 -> 1.29 Ang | 305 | 295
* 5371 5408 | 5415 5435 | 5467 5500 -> -0.43 Ang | 295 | 286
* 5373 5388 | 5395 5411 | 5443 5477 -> -0.88 Ang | 288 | 295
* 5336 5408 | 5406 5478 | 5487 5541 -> -0.98 Ang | 299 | 293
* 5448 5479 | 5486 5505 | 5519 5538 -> 0.82 Ang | 292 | 302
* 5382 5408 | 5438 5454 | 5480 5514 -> -0.84 Ang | 294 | 290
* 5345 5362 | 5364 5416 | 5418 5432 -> 1.29 Ang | 309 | 299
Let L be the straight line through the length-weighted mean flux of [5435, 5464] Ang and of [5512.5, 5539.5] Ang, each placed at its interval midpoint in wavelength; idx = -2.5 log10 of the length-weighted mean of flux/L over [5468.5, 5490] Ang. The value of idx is 0.04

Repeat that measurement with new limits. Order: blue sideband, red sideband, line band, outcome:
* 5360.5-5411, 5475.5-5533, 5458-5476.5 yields 0.00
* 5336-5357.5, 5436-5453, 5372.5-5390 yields 0.08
